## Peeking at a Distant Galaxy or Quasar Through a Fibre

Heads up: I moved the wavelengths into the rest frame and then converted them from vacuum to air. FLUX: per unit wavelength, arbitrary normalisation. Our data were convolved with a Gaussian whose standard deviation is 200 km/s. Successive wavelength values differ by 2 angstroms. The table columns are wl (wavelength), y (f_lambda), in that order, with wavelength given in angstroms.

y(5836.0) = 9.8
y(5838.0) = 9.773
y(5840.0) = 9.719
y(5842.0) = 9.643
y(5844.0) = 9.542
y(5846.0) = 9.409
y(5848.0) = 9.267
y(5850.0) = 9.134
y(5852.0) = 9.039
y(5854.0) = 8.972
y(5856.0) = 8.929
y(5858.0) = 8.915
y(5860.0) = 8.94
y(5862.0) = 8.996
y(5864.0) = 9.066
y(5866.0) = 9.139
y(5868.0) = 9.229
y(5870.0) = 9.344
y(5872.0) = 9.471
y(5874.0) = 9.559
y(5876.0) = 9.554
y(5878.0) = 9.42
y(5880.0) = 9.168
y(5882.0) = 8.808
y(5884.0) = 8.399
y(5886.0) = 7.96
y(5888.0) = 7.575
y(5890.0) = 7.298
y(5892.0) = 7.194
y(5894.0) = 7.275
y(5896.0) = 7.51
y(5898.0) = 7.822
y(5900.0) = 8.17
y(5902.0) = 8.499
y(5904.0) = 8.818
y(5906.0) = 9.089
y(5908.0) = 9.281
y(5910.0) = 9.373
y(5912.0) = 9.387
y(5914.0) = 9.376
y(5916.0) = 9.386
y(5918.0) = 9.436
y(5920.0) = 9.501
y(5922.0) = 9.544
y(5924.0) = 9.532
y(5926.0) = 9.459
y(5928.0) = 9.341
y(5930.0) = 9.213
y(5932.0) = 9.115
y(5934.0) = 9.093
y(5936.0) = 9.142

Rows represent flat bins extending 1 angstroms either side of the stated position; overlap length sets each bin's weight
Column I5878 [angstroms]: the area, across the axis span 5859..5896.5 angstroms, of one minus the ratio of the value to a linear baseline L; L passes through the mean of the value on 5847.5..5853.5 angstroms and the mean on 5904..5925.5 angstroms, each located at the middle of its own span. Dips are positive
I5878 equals 2.4 angstroms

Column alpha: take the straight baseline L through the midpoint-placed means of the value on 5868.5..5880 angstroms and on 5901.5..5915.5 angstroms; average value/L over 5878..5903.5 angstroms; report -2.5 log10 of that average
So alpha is 0.16 mag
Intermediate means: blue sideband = 9.43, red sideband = 9.15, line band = 8.05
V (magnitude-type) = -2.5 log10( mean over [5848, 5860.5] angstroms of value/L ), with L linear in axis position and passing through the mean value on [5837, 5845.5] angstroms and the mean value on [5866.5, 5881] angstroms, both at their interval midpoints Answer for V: 0.06 mag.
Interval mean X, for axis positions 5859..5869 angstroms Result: 9.07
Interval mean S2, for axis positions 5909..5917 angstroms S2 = 9.38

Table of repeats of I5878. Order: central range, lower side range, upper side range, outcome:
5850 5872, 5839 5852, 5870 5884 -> 0.6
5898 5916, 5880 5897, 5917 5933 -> -0.7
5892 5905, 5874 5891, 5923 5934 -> 1.3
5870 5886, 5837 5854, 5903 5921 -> 0.4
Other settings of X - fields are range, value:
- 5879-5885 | 8.79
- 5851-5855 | 9.01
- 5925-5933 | 9.28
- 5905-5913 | 9.28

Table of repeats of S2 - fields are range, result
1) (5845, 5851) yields 9.27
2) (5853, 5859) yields 8.94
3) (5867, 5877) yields 9.43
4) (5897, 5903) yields 8.16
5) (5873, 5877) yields 9.56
